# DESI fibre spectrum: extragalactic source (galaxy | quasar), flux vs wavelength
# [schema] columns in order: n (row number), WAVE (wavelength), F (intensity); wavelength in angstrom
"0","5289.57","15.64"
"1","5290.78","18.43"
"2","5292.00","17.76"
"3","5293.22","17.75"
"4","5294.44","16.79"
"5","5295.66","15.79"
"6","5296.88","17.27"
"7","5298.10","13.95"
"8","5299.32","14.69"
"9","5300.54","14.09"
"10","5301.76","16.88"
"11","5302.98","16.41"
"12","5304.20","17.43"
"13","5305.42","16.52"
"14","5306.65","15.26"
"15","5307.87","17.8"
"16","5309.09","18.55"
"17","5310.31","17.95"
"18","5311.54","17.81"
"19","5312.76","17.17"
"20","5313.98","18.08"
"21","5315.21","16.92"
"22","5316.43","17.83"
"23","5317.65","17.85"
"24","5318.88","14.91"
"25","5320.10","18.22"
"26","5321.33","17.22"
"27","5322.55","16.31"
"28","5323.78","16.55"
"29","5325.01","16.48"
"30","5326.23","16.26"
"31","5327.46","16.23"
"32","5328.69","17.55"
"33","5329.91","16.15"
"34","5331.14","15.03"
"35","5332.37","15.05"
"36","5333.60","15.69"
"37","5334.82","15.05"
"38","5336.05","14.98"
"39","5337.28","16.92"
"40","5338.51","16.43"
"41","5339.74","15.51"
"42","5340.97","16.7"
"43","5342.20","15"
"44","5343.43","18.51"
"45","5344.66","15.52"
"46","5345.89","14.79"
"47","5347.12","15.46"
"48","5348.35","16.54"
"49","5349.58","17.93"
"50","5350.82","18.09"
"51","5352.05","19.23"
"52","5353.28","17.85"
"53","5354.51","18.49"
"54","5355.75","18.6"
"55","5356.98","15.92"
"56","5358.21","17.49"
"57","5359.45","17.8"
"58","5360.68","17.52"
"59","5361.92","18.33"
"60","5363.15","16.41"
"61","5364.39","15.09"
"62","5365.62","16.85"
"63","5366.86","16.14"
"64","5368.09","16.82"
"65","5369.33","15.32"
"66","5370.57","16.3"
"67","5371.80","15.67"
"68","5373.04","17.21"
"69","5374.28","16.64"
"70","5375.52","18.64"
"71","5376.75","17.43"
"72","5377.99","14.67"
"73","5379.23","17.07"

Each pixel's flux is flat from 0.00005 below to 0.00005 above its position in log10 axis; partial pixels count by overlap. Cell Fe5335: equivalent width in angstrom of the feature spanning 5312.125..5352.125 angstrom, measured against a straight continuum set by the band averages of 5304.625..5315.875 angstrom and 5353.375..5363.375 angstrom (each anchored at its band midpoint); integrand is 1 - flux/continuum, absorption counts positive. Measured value 2.2 angstrom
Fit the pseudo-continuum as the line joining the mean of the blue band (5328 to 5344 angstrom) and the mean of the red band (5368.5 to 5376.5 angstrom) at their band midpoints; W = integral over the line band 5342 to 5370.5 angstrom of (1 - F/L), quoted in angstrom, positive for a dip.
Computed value -1.0 angstrom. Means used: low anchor 16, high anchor 16.7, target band 17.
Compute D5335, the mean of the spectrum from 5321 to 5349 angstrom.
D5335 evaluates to 16.1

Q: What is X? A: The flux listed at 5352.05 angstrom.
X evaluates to 19.23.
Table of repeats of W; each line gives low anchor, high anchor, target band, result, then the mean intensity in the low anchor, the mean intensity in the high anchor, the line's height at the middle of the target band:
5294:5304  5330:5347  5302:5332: -2.15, 15.8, 15.8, 15.8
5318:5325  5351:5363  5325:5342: 1.10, 16.7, 17.9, 17.1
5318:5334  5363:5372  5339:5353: -0.43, 16.3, 16.1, 16.2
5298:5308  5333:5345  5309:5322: -1.23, 15.9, 16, 16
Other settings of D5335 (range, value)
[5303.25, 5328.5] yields 17.1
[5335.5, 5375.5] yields 16.8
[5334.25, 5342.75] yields 15.8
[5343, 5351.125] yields 16.6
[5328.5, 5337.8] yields 15.7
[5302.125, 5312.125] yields 17.2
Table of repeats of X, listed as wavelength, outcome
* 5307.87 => 17.8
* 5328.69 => 17.55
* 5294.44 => 16.79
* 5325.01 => 16.48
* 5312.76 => 17.17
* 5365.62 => 16.85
